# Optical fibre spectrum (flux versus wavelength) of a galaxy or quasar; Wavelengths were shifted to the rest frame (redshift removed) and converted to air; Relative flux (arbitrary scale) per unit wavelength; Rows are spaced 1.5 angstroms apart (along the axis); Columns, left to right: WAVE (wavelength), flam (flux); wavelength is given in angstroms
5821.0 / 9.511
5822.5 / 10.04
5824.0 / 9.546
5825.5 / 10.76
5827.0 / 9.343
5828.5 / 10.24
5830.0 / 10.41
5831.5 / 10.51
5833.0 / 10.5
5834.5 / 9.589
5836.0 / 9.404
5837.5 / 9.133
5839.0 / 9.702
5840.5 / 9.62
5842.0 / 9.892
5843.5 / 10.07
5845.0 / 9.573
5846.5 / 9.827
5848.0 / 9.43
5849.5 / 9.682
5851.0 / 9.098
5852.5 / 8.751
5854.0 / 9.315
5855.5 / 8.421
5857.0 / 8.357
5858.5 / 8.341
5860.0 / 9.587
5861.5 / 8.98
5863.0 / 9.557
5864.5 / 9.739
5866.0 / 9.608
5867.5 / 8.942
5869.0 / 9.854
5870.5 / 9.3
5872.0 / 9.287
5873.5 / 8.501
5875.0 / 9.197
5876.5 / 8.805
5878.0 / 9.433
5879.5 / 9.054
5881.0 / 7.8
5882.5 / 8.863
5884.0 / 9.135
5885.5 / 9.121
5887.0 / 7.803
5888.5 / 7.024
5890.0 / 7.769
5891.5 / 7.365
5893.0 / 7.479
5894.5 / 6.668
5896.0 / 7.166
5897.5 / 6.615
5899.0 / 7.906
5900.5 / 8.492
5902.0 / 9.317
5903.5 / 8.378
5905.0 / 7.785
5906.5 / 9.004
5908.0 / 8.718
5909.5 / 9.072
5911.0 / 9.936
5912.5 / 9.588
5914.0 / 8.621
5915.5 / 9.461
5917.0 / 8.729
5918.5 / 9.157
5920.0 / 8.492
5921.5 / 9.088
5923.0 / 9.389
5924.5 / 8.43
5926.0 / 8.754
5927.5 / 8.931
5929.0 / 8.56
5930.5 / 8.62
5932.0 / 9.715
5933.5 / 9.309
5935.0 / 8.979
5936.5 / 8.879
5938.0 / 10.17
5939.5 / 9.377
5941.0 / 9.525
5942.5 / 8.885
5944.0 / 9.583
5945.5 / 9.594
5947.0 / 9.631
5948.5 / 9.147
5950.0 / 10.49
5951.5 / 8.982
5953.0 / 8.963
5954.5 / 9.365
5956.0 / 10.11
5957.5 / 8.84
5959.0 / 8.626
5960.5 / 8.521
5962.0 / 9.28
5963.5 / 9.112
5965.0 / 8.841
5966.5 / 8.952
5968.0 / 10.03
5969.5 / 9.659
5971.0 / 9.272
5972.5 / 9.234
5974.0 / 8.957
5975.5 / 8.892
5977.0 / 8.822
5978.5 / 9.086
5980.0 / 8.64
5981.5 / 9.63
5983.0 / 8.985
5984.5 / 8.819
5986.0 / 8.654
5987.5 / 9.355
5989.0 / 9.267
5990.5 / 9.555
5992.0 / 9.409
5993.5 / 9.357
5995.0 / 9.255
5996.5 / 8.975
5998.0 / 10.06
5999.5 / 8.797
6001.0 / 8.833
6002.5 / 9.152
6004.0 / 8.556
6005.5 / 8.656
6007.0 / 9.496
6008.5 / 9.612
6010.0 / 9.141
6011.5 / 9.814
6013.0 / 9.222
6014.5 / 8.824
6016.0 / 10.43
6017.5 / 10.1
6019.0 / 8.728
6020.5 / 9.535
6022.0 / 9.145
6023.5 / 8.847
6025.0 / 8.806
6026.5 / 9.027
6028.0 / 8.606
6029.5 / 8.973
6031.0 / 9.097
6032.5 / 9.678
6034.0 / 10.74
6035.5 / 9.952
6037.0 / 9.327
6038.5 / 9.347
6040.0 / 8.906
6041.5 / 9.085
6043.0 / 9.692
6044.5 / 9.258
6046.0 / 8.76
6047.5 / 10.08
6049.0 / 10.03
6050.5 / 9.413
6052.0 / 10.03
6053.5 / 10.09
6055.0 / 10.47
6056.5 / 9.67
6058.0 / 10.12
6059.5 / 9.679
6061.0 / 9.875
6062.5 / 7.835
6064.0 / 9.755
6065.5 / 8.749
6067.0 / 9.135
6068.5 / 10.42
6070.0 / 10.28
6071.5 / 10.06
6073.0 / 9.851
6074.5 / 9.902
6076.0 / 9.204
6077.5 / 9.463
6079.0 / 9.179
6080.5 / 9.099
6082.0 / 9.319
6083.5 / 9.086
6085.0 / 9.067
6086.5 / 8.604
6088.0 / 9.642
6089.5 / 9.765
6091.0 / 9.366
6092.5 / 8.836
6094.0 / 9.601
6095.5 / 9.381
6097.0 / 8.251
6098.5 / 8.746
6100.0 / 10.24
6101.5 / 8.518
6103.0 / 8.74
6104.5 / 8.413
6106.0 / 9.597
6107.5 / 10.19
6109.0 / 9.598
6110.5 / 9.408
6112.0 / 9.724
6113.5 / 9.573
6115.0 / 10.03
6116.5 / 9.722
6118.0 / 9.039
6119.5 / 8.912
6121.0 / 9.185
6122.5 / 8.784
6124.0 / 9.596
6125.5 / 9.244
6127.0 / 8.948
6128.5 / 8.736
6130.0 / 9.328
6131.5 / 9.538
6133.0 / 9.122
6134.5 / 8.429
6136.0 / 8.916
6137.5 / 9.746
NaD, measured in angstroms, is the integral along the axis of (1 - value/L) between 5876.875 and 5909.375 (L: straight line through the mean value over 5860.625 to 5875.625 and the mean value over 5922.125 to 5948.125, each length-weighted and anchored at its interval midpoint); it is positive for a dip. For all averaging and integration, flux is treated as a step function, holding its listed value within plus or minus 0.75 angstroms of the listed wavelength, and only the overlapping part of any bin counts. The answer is 3.9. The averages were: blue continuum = 9.3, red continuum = 9.19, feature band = 8.16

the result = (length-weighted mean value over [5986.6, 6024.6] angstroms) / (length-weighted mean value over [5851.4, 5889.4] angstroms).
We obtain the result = 1.04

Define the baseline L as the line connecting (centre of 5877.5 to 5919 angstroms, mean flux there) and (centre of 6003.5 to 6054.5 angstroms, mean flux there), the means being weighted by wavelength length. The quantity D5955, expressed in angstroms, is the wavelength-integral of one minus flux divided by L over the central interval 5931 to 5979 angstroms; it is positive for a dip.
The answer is -2.4 angstroms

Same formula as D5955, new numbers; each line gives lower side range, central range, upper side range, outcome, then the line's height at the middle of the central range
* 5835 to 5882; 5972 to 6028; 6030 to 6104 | 1.3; 9.38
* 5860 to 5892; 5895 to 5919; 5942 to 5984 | 1.0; 8.98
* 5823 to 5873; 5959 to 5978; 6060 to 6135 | 0.6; 9.42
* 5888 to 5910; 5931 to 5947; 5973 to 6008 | -1.8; 8.43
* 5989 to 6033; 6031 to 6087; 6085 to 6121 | -1.7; 9.26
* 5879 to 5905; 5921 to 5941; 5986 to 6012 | -1.6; 8.44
